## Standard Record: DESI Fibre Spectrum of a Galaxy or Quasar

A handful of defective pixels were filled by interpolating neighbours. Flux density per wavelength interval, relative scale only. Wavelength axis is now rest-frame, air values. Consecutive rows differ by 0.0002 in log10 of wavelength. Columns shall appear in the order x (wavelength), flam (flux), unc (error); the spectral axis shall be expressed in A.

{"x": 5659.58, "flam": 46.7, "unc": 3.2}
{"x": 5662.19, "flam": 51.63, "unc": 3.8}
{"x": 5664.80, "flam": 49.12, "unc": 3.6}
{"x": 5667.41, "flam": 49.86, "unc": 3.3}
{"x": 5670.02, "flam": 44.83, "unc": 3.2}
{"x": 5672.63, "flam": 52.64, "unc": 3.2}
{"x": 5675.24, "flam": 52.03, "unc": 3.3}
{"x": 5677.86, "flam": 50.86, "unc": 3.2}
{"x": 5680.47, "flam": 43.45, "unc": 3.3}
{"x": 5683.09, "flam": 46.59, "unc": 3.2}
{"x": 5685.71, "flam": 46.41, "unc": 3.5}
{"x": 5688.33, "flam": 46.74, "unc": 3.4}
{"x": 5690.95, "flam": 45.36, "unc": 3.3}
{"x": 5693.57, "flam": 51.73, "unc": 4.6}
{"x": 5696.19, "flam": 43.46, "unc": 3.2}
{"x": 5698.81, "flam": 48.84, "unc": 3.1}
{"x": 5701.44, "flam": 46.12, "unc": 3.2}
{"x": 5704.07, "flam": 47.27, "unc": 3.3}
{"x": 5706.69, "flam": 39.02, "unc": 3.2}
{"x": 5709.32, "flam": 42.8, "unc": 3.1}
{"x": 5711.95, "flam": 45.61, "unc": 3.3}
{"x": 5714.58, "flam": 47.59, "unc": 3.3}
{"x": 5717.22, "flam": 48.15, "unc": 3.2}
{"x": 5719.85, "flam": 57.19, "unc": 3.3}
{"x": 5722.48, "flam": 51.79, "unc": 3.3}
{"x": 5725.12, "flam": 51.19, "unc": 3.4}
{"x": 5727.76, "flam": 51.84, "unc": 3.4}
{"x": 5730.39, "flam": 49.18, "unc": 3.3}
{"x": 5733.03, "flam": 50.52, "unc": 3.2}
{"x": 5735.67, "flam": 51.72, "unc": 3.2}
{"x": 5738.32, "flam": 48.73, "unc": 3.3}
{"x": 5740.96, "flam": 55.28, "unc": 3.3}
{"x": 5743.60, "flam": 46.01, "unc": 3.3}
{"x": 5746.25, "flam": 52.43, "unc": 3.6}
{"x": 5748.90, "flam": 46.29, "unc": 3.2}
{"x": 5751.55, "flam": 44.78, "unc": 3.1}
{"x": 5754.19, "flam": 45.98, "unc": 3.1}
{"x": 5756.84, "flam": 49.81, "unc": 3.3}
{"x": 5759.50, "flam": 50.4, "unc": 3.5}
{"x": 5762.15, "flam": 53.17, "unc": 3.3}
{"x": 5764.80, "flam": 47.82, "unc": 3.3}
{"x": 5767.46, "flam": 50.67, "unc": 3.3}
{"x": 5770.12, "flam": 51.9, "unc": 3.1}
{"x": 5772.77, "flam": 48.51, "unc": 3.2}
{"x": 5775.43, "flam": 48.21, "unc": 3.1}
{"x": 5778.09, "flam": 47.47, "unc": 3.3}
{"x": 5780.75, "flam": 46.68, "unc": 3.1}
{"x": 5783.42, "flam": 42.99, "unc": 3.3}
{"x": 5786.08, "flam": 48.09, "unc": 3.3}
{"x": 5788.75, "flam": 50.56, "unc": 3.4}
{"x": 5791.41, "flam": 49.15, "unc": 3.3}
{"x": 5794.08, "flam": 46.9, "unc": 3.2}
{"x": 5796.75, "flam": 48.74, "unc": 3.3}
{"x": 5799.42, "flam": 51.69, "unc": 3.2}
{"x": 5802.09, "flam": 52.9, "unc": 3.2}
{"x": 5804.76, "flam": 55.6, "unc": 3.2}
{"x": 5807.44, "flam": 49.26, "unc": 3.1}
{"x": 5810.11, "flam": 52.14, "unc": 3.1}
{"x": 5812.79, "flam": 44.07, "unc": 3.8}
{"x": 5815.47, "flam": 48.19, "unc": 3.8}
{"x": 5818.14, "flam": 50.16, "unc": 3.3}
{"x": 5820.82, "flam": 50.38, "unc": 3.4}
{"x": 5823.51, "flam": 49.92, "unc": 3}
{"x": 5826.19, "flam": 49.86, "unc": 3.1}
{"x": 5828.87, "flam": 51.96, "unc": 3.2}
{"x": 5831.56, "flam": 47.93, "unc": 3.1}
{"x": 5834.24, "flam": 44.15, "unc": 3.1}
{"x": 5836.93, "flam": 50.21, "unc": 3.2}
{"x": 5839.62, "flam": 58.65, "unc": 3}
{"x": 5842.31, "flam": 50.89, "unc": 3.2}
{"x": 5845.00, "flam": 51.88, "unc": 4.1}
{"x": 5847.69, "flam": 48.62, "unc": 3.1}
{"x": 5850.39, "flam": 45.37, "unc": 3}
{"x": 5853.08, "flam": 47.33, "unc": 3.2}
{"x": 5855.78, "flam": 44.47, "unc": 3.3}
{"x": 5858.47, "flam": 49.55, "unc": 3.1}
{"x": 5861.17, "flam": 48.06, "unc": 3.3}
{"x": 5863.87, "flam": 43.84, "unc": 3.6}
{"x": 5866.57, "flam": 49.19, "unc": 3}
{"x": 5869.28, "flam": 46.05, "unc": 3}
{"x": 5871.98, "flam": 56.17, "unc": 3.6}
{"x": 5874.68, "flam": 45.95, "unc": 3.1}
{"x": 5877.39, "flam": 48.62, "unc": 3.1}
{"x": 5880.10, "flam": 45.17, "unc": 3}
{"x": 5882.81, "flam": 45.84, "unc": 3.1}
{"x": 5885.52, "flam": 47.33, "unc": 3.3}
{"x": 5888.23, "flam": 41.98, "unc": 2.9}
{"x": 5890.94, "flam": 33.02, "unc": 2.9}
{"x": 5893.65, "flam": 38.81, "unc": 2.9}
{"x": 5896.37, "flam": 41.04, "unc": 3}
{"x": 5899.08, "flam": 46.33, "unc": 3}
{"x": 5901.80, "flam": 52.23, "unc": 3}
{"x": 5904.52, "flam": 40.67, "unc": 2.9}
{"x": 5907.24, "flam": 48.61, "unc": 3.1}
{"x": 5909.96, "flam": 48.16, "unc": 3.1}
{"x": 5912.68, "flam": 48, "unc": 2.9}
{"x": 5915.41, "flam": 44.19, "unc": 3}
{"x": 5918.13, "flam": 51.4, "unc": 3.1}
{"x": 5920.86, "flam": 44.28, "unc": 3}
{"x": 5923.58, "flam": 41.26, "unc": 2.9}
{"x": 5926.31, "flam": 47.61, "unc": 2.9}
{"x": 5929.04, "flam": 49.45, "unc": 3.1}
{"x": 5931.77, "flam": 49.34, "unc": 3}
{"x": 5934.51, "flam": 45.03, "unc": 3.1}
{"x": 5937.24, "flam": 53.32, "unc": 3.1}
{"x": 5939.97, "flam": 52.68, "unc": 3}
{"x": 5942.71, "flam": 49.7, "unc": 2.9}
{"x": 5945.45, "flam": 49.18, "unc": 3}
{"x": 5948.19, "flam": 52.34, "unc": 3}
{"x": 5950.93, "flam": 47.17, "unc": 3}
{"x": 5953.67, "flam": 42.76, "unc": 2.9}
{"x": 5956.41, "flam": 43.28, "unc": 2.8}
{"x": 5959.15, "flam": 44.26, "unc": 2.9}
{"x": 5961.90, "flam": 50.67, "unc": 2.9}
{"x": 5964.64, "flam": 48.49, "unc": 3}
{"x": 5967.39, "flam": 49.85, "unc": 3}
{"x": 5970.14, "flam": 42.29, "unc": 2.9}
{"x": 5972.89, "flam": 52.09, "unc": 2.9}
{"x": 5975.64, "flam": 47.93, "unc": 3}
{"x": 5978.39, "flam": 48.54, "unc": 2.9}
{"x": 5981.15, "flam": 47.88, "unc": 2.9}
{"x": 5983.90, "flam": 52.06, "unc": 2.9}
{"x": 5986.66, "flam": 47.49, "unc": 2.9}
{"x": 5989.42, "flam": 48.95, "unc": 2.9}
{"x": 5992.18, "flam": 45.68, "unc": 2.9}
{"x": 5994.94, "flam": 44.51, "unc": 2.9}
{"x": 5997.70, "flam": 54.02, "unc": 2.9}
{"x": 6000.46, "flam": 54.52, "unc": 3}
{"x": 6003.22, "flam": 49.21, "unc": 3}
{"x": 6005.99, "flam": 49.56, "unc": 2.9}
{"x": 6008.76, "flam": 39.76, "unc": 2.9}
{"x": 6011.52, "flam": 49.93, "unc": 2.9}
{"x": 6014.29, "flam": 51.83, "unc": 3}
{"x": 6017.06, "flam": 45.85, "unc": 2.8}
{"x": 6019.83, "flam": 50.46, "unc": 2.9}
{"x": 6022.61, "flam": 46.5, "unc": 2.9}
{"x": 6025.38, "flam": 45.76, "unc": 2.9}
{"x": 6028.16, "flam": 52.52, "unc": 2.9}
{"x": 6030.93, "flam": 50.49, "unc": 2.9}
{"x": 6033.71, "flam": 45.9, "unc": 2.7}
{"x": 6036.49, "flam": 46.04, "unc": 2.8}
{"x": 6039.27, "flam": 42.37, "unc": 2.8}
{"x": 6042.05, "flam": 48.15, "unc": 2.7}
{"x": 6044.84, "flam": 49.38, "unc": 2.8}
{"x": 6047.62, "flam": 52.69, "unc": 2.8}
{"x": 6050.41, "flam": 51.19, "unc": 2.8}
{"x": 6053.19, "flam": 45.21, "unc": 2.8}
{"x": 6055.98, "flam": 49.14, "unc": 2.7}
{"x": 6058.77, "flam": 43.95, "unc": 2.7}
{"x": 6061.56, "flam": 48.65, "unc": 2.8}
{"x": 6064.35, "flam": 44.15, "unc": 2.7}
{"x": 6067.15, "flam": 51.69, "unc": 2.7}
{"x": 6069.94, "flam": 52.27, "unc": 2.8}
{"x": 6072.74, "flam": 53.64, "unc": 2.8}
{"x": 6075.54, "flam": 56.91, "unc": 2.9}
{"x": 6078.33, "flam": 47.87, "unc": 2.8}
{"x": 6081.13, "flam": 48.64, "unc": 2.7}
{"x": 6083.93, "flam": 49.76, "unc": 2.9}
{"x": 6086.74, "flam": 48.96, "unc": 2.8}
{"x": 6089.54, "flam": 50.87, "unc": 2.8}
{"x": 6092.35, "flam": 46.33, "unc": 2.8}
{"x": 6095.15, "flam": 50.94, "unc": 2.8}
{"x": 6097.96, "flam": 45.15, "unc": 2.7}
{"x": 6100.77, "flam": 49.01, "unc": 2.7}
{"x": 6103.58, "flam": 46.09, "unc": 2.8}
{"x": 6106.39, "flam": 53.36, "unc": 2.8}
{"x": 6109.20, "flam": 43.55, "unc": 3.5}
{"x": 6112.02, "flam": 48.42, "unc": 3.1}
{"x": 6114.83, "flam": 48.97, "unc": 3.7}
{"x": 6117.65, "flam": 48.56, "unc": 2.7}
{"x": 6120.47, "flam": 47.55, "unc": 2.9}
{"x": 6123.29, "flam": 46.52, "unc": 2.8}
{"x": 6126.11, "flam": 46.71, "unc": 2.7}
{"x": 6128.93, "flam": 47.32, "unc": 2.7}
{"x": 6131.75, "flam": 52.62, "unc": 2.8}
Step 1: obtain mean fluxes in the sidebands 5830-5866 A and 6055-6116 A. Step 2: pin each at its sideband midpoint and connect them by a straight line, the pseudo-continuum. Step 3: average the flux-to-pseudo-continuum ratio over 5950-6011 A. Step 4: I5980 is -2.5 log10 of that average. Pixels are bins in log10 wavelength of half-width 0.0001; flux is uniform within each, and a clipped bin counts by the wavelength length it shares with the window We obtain 0.02 mag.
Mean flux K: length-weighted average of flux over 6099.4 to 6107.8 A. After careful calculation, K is 49.5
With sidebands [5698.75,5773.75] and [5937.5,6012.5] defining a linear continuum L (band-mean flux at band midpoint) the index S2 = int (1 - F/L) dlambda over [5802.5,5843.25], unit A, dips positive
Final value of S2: -1.3 A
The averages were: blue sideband 49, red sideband 48.4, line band 50.3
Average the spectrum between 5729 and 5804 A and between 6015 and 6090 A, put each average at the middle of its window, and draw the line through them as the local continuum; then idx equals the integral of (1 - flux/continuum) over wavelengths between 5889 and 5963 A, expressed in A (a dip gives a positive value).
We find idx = 3.9 A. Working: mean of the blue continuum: 49.2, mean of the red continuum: 48.9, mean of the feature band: 46.4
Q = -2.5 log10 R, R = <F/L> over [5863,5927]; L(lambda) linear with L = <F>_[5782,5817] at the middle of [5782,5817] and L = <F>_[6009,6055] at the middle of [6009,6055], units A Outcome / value 0.07 mag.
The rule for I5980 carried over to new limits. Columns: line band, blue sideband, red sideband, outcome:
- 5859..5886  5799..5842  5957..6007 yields 0.049 mag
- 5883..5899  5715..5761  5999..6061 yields 0.187 mag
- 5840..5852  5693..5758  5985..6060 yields -0.034 mag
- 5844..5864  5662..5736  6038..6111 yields 0.023 mag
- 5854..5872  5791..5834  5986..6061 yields 0.041 mag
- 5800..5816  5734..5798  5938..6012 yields -0.039 mag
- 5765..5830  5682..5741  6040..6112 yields -0.021 mag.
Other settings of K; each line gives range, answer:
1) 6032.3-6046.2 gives 46.3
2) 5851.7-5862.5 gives 47.4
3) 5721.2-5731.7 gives 51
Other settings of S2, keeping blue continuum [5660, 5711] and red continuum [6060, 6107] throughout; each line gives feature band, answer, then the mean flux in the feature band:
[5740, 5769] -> -0.97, 49.3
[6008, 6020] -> 0.37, 47.7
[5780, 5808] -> -0.86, 49.4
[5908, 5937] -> 0.89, 47.2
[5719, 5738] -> -1.64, 51.6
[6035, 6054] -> 0.55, 47.9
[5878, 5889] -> 0.67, 45.5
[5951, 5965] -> 0.87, 45.9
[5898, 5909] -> 0.34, 47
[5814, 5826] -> -0.39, 49.6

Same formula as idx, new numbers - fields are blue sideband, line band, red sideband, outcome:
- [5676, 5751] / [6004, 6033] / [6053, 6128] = 0.22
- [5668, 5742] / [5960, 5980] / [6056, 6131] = 0.09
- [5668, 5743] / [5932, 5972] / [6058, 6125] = 0.57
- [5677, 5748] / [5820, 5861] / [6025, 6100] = -0.69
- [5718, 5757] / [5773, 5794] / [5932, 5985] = 0.93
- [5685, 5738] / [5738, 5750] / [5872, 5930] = -0.55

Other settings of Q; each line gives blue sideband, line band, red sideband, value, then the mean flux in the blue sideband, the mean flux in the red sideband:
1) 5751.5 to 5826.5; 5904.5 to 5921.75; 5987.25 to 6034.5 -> 0.043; 49.2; 48.6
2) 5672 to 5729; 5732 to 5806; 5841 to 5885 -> -0.032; 48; 47.9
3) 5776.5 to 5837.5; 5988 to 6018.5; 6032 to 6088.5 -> 0.008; 49.1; 48.9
